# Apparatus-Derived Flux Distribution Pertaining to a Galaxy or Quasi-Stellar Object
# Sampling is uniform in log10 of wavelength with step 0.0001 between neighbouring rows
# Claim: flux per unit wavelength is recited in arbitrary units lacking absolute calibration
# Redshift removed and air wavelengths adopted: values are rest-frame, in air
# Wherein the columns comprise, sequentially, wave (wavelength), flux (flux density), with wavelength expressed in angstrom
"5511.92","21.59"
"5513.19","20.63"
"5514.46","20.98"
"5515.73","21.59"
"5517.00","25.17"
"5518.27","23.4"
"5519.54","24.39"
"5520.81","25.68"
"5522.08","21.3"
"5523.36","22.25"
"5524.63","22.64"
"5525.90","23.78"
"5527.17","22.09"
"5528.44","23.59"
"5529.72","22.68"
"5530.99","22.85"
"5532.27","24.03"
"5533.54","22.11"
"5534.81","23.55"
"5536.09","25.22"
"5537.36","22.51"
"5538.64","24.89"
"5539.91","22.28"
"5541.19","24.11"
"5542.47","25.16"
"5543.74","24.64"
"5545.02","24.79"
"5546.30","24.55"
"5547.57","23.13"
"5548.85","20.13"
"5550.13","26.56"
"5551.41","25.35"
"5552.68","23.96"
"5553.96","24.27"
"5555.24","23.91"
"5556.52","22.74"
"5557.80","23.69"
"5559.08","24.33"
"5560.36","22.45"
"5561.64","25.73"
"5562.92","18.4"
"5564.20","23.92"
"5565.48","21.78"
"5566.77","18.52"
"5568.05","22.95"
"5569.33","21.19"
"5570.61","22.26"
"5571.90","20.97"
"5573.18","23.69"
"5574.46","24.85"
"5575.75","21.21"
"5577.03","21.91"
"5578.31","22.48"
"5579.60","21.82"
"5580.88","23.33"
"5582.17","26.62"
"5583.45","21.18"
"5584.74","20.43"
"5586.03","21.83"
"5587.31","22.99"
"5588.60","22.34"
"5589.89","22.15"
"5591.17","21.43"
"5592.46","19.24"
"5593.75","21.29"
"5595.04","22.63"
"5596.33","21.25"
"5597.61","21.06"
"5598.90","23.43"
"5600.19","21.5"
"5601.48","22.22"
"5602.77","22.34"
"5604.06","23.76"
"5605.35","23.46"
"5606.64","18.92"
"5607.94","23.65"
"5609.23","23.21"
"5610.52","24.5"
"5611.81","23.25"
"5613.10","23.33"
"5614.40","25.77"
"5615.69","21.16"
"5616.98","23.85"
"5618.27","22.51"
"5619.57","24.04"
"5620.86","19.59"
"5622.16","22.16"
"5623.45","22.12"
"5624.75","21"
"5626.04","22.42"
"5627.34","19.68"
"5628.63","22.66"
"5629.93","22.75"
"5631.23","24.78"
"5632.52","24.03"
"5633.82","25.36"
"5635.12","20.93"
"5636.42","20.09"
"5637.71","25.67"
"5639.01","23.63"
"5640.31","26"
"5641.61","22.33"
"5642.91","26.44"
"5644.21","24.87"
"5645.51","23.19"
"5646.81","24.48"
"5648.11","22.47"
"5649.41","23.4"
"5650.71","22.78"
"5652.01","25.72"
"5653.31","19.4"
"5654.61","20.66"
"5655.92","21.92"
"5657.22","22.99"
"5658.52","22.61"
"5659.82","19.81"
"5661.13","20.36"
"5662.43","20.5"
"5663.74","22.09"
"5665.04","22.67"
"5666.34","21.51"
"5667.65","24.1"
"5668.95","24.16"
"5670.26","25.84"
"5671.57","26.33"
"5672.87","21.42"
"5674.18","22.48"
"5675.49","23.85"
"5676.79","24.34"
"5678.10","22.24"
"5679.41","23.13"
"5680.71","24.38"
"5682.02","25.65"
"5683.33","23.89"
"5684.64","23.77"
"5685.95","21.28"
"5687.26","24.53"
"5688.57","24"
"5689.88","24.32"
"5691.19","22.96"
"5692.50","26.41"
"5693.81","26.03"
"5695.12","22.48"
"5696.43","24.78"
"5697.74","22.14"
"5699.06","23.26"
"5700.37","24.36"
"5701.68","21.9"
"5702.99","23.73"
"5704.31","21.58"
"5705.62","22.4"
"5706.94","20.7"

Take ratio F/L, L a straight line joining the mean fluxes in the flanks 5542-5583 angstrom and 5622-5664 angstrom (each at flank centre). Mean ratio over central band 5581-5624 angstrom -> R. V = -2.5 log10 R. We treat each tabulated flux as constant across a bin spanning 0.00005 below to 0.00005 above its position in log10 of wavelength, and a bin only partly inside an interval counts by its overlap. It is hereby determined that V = 0.03 mag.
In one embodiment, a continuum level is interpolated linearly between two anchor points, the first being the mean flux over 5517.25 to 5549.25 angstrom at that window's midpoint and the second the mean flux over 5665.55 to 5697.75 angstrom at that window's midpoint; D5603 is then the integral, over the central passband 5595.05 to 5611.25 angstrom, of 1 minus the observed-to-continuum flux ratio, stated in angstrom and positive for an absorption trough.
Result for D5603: 0.8 angstrom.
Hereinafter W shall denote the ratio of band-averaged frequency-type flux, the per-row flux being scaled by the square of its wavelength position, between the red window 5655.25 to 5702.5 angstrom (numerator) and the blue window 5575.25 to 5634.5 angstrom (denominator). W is 1.07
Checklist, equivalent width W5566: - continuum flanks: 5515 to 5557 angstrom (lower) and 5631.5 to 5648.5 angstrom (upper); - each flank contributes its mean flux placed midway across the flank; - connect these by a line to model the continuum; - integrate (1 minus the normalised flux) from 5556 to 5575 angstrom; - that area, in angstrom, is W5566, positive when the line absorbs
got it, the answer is 1.0 angstrom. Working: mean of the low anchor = 23.6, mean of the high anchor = 23.9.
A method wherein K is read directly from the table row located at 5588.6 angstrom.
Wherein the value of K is 22.34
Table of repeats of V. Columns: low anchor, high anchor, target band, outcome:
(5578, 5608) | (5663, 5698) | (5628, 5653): -0.03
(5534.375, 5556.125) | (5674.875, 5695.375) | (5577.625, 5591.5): 0.07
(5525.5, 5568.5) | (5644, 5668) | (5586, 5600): 0.06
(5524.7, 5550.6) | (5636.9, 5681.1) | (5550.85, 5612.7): 0.04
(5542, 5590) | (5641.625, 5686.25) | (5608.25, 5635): 0.01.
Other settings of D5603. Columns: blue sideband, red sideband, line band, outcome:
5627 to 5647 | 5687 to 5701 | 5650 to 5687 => 1.6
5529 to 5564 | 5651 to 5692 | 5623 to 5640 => 0.3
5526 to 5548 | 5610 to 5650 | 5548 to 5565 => 0.1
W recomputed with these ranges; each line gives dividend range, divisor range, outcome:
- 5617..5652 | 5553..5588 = 1.05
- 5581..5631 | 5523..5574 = 0.98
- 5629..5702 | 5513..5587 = 1.06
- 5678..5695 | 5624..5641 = 1.07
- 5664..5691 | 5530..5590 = 1.07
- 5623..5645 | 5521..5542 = 1.04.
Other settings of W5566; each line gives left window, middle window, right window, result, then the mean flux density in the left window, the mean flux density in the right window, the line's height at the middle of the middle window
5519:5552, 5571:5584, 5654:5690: 0.35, 23.6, 23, 23.4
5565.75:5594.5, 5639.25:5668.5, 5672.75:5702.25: 0.50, 22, 23.7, 23.2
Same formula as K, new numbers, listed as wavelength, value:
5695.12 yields 22.48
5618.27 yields 22.51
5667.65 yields 24.1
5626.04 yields 22.42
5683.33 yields 23.89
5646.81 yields 24.48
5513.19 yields 20.63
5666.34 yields 21.51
